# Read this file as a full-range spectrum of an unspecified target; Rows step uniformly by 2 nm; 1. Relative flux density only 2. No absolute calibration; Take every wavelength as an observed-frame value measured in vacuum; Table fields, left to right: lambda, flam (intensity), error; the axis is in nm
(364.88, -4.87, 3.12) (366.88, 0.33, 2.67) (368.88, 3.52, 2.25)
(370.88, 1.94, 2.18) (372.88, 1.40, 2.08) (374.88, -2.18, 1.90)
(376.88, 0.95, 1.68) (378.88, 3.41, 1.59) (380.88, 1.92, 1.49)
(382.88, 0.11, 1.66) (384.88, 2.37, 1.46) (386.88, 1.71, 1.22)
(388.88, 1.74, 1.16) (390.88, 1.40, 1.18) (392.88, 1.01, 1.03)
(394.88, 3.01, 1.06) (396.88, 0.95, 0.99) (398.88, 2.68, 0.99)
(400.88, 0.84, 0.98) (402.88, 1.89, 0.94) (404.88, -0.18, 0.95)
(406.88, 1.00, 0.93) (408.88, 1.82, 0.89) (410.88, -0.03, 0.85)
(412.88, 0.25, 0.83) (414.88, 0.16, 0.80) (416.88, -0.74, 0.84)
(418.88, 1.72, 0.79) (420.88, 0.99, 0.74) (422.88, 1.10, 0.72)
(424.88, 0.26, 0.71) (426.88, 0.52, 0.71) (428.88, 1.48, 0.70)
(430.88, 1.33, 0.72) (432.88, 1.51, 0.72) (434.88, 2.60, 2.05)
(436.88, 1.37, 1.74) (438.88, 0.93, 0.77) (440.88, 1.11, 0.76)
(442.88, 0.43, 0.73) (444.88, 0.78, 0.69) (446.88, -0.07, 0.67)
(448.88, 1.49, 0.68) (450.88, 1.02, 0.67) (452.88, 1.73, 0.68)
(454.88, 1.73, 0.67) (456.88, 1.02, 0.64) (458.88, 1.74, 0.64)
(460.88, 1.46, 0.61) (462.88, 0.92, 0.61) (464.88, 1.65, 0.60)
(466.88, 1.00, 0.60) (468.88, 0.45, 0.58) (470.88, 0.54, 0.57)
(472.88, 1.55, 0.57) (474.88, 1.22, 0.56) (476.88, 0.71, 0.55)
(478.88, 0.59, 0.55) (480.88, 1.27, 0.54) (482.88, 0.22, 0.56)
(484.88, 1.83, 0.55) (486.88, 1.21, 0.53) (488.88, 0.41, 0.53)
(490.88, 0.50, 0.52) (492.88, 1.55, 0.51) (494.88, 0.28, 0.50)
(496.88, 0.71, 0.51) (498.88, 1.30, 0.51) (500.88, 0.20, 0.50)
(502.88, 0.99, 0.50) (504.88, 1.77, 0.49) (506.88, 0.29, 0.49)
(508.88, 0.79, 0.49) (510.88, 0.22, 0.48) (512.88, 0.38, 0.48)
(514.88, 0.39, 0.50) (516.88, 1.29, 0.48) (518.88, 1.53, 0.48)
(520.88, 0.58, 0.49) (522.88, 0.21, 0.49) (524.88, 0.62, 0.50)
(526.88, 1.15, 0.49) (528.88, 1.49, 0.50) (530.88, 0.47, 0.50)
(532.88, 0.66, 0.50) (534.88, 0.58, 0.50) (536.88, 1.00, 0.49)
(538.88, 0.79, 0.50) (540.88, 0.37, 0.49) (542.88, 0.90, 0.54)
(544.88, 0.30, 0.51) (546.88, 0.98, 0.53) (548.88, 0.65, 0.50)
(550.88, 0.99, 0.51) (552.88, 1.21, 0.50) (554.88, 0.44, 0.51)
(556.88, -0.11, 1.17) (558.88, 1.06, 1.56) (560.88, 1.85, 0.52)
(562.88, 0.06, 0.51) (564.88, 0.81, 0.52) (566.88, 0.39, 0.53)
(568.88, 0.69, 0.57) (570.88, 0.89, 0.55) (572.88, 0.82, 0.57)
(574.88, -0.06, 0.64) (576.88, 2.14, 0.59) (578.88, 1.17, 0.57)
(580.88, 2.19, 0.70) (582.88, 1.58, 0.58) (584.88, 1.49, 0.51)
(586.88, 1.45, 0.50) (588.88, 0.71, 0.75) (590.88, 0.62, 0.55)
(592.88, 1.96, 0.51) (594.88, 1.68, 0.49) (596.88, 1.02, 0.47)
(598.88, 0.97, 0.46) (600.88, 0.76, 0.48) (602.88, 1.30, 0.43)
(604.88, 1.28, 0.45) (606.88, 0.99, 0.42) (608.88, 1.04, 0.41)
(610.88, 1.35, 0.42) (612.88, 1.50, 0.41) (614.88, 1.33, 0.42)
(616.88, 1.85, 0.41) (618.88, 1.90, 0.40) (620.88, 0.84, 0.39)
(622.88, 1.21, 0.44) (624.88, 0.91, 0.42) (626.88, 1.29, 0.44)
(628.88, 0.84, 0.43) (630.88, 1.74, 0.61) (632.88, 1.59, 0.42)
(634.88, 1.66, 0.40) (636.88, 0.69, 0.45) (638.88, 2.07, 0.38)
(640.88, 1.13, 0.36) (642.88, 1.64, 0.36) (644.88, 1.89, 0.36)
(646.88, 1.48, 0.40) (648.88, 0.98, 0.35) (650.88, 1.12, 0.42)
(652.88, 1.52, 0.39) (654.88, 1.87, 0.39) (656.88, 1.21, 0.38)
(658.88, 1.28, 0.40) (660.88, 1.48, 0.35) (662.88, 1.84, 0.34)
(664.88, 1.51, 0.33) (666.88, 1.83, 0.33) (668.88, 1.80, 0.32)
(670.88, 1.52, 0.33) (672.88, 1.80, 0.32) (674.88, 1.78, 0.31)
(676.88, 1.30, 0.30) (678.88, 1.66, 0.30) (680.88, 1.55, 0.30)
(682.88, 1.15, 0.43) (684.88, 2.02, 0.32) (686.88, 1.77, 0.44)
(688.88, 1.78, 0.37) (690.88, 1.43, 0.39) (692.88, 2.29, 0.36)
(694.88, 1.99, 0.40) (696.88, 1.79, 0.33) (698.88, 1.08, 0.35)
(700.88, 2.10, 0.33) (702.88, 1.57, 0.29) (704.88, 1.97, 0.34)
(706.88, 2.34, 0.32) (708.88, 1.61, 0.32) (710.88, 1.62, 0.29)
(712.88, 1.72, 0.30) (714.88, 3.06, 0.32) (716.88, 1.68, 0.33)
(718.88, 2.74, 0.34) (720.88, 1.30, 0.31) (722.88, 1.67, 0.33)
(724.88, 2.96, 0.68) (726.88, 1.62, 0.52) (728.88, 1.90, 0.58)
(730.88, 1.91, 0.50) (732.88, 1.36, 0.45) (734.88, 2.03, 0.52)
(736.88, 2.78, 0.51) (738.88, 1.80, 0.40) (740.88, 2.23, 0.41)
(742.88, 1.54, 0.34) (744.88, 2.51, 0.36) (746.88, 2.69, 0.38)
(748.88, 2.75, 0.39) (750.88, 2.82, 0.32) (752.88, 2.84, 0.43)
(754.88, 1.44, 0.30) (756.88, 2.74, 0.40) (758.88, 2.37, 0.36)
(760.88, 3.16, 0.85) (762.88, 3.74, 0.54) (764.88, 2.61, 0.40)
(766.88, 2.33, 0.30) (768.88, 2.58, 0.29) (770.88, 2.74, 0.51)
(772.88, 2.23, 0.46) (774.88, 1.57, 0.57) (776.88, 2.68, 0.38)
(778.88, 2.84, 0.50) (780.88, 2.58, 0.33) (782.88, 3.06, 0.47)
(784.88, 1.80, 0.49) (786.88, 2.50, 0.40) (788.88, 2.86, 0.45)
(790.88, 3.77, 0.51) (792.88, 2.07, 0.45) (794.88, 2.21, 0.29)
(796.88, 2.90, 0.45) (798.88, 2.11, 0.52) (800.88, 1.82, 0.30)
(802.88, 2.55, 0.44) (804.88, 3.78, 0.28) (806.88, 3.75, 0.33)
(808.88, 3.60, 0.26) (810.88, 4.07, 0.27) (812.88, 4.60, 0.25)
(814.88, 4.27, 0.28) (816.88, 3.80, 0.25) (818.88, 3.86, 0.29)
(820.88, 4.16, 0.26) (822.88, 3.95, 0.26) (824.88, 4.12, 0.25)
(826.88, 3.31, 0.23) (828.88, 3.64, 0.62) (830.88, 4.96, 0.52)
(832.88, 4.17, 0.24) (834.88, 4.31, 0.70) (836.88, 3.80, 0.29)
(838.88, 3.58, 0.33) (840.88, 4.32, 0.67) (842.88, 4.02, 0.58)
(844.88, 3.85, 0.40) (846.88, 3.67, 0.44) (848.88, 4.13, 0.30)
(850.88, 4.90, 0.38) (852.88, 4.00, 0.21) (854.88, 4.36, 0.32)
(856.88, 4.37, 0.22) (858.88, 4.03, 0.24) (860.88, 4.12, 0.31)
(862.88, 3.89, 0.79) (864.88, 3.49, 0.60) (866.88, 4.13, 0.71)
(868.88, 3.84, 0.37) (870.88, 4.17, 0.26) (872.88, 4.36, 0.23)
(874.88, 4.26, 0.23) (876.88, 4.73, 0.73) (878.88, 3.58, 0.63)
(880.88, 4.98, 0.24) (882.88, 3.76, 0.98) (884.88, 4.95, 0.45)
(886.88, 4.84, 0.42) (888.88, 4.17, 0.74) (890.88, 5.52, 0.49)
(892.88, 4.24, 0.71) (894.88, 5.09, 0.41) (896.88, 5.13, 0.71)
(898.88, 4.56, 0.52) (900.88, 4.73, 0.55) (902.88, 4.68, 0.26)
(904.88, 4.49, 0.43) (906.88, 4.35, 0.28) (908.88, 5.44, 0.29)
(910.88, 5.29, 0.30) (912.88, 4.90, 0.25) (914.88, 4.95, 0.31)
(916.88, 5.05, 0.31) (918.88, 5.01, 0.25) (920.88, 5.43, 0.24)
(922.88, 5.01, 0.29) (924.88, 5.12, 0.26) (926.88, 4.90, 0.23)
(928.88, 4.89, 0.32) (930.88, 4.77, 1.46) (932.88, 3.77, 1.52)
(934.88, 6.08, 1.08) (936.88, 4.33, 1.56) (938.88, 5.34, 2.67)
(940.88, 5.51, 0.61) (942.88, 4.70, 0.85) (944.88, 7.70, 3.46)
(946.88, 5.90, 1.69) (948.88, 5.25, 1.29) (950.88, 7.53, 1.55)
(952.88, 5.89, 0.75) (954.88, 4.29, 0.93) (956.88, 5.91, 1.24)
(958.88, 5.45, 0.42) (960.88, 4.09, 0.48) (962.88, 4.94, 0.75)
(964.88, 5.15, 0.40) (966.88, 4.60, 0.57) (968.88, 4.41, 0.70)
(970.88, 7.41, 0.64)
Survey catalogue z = 1.02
